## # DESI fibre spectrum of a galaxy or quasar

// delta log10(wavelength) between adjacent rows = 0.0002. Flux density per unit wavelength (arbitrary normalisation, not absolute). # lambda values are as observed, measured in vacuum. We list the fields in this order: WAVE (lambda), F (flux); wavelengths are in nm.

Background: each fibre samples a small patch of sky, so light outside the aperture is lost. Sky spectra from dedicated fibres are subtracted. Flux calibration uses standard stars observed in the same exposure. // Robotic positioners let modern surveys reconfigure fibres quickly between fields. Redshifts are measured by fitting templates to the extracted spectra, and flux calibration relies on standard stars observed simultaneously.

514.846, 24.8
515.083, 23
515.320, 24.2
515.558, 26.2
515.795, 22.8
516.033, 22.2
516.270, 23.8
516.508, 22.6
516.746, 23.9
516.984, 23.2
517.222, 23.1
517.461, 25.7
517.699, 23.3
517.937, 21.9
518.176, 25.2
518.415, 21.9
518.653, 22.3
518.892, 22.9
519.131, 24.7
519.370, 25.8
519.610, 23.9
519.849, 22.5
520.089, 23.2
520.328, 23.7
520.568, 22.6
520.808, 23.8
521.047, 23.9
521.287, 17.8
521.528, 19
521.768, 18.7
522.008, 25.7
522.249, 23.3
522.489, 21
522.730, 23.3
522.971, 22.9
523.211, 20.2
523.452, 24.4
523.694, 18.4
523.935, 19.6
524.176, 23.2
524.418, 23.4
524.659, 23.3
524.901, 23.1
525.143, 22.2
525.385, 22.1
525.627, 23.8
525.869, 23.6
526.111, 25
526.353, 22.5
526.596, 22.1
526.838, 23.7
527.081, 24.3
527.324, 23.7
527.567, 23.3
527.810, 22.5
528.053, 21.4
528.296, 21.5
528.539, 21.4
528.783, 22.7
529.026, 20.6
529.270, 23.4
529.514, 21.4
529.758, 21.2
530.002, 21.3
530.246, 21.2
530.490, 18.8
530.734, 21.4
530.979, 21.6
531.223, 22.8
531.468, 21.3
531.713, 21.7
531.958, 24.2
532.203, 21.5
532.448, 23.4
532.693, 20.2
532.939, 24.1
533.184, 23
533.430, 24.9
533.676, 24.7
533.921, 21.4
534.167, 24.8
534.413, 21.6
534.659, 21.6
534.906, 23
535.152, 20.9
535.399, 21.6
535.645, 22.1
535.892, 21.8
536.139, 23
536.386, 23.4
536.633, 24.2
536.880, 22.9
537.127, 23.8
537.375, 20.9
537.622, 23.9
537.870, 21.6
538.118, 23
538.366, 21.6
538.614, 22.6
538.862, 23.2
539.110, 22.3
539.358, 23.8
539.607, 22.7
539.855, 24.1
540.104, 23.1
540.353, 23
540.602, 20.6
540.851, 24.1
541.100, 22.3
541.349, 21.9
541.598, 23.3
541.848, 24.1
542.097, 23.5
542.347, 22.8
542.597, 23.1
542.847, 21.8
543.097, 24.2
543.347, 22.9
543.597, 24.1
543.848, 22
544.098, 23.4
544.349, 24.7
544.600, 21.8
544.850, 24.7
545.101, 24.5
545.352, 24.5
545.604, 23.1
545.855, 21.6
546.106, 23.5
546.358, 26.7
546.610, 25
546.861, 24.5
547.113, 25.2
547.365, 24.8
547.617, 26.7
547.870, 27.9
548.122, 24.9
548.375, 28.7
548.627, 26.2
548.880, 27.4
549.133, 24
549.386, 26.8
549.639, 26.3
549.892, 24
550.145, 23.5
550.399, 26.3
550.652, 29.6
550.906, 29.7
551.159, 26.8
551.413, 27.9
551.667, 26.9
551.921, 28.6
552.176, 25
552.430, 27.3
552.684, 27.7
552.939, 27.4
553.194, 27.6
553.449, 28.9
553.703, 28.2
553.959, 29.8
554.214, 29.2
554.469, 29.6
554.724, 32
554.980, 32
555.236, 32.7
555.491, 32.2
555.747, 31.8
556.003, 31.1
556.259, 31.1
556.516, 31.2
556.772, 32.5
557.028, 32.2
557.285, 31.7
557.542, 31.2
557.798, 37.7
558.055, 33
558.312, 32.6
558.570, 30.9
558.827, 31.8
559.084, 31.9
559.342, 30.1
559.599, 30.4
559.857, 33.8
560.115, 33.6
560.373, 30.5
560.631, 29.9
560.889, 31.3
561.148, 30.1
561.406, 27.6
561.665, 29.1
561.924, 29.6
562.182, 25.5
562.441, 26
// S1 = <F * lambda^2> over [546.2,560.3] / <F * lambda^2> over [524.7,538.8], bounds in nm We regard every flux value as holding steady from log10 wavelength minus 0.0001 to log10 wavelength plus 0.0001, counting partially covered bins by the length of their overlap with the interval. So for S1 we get 1.40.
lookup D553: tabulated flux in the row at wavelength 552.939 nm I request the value 27.4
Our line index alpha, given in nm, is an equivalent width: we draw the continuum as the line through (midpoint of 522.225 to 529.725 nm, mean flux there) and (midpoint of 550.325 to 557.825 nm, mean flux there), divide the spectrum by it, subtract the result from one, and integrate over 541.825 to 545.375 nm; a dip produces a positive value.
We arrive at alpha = 0.48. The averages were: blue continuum 22.5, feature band 23.4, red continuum 29.8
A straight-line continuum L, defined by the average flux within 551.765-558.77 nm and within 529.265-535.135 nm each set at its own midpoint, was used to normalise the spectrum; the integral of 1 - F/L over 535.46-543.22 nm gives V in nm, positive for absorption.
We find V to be 0.61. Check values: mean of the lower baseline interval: 22.2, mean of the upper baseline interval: 30.6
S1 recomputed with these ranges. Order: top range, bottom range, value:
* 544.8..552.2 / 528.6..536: 1.24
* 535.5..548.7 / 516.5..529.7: 1.12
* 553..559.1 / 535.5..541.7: 1.47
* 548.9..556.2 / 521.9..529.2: 1.39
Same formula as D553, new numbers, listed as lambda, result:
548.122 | 24.9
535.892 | 21.8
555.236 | 32.7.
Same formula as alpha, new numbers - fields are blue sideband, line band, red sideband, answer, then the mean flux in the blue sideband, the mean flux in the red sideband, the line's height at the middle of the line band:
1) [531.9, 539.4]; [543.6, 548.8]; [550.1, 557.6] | 0.371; 22.7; 29.4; 26.6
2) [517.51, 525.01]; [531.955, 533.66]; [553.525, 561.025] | 0.160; 22.6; 31.6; 25.5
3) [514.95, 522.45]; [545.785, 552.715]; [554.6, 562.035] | 0.801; 23.1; 31.6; 29.6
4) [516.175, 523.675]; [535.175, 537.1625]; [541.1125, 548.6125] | 0.082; 22.8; 24.1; 23.7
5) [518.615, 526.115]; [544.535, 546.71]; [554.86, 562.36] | 0.324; 22.6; 31.3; 28.2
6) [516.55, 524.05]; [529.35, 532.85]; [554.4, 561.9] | 0.495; 22.6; 31.6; 25.2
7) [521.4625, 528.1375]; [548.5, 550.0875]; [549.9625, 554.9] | 0.098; 22.5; 28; 27.4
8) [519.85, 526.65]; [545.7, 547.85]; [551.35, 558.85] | 0.260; 22.4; 30.4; 28.3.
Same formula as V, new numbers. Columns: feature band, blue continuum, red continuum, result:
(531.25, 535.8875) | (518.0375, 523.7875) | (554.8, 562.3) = 0.540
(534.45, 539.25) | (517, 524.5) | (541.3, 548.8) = 0.247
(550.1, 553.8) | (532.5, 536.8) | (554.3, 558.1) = 0.335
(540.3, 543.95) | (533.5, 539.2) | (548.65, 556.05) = 0.256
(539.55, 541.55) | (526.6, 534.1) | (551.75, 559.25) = 0.228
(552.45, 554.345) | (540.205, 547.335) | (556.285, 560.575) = 0.053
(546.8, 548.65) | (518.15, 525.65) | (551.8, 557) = 0.142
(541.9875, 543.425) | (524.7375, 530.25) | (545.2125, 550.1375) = 0.092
